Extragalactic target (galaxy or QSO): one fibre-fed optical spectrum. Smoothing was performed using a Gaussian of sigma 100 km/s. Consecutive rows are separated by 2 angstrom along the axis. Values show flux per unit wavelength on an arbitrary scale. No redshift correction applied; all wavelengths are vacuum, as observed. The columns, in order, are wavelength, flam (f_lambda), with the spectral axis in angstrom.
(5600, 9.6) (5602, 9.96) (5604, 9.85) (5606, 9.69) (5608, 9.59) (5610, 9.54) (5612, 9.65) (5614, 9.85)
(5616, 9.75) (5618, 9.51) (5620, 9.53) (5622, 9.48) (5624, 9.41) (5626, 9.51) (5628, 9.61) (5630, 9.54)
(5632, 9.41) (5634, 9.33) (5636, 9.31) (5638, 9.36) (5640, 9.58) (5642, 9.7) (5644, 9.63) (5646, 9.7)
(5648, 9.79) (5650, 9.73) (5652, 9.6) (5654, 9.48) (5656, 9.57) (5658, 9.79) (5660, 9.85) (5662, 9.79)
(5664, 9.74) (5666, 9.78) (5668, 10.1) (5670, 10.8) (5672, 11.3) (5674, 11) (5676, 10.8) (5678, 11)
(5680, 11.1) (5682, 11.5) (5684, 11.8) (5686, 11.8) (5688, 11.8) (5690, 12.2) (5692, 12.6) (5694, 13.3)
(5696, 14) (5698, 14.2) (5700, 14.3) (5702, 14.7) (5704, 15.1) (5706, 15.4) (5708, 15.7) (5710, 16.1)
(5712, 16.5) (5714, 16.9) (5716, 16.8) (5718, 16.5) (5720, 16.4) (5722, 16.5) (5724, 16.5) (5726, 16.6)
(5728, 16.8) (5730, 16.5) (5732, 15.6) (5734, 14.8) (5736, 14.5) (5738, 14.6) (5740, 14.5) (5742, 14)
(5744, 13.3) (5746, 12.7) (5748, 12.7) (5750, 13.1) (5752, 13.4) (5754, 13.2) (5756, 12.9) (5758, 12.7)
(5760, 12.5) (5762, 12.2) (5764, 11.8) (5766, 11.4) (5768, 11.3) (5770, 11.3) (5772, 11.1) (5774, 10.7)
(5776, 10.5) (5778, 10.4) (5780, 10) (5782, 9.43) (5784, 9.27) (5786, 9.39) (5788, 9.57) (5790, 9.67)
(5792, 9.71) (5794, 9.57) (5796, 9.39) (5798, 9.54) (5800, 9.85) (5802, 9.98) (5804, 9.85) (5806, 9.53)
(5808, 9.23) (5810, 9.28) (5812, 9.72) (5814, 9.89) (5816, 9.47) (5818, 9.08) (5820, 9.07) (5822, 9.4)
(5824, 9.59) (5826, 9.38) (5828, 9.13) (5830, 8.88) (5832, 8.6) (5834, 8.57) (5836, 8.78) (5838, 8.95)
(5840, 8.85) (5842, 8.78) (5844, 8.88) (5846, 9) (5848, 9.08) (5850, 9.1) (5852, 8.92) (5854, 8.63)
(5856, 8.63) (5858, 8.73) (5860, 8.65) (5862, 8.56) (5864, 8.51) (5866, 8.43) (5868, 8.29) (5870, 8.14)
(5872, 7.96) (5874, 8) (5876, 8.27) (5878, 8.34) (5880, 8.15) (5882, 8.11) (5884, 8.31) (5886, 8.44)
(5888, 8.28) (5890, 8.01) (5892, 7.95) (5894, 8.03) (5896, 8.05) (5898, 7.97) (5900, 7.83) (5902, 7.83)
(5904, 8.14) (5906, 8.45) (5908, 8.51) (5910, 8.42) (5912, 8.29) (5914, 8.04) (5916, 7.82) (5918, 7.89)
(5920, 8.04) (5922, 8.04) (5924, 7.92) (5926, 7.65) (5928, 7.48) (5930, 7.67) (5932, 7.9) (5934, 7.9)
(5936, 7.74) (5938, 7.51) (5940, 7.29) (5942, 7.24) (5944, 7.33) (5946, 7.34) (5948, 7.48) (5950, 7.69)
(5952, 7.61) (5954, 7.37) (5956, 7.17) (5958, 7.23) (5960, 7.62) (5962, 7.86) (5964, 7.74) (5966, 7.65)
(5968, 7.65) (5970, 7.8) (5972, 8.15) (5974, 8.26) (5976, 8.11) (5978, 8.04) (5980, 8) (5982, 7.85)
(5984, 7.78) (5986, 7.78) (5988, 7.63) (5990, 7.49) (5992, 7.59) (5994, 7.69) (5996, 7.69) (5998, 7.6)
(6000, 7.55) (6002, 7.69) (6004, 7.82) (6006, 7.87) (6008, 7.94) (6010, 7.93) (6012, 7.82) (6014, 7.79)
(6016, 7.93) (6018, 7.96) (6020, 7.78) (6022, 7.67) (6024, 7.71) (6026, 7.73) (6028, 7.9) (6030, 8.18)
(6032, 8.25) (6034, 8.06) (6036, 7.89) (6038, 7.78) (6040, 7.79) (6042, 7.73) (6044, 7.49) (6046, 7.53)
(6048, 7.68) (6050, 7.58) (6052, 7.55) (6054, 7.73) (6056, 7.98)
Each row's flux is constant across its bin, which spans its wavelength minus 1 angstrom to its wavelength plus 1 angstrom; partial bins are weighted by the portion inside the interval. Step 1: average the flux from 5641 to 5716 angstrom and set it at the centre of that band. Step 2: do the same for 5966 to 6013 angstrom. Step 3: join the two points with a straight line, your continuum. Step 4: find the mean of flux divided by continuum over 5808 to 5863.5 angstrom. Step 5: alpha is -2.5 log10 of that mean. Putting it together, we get 0.097 mag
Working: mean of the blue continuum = 12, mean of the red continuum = 7.81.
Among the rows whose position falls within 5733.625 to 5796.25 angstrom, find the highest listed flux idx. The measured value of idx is 14.8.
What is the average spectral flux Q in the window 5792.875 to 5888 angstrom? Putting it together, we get 8.92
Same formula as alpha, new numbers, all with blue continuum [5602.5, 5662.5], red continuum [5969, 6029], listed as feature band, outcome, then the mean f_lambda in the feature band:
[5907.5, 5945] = 0.05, 7.82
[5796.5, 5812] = -0.10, 9.61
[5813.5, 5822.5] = -0.08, 9.35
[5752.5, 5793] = -0.22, 11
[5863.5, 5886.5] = 0.02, 8.24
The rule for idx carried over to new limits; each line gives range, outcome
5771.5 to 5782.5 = 11.1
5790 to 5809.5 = 9.98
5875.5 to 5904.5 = 8.44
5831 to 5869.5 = 9.1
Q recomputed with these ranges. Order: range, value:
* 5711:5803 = 12.8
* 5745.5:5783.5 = 11.7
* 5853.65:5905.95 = 8.24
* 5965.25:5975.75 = 7.92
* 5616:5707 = 10.8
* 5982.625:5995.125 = 7.67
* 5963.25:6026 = 7.8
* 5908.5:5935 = 7.94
